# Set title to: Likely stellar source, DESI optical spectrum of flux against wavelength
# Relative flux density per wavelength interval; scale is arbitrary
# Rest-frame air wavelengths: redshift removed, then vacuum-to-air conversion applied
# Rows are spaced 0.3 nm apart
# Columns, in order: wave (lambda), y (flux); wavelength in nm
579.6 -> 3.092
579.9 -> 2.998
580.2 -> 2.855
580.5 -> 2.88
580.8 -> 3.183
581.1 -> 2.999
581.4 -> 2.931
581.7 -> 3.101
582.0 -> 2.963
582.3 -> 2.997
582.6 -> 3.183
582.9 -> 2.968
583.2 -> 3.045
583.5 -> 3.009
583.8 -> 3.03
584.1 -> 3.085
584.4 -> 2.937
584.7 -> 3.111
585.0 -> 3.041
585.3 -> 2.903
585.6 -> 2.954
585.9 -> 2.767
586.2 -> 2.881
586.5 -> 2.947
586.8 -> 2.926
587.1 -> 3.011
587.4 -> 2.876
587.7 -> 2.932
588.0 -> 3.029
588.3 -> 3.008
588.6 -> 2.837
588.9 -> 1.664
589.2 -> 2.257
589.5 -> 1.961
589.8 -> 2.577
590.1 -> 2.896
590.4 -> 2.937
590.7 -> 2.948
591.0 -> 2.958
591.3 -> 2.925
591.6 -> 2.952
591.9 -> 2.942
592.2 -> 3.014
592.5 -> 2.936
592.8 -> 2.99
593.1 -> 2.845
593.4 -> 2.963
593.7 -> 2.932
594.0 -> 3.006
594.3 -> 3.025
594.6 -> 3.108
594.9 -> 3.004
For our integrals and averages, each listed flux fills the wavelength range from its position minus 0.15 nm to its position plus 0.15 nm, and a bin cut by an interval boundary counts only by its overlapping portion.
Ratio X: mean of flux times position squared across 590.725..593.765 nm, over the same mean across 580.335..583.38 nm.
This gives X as 1.01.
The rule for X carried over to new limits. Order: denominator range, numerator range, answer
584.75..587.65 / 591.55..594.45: 1.03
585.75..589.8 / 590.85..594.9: 1.12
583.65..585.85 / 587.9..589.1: 0.88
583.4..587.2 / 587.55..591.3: 0.91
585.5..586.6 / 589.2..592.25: 0.98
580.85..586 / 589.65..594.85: 1.01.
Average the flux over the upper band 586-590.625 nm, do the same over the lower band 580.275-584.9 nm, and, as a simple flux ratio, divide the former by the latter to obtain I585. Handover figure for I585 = 0.90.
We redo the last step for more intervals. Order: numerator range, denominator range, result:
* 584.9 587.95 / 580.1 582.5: 0.98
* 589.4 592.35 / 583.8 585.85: 0.94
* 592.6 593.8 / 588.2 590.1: 1.22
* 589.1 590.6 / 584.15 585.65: 0.85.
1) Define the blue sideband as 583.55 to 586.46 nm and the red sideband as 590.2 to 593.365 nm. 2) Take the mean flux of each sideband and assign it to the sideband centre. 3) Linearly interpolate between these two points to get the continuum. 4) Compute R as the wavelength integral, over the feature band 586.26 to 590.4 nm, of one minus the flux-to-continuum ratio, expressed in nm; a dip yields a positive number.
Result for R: 0.36 nm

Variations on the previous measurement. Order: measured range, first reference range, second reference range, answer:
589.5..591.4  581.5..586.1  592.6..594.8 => 0.12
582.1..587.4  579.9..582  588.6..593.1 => -0.18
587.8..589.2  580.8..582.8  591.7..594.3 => 0.18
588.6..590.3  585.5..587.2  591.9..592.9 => 0.35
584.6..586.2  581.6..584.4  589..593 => 0.01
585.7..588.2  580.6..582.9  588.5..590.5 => -0.28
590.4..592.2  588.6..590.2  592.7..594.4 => -0.24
